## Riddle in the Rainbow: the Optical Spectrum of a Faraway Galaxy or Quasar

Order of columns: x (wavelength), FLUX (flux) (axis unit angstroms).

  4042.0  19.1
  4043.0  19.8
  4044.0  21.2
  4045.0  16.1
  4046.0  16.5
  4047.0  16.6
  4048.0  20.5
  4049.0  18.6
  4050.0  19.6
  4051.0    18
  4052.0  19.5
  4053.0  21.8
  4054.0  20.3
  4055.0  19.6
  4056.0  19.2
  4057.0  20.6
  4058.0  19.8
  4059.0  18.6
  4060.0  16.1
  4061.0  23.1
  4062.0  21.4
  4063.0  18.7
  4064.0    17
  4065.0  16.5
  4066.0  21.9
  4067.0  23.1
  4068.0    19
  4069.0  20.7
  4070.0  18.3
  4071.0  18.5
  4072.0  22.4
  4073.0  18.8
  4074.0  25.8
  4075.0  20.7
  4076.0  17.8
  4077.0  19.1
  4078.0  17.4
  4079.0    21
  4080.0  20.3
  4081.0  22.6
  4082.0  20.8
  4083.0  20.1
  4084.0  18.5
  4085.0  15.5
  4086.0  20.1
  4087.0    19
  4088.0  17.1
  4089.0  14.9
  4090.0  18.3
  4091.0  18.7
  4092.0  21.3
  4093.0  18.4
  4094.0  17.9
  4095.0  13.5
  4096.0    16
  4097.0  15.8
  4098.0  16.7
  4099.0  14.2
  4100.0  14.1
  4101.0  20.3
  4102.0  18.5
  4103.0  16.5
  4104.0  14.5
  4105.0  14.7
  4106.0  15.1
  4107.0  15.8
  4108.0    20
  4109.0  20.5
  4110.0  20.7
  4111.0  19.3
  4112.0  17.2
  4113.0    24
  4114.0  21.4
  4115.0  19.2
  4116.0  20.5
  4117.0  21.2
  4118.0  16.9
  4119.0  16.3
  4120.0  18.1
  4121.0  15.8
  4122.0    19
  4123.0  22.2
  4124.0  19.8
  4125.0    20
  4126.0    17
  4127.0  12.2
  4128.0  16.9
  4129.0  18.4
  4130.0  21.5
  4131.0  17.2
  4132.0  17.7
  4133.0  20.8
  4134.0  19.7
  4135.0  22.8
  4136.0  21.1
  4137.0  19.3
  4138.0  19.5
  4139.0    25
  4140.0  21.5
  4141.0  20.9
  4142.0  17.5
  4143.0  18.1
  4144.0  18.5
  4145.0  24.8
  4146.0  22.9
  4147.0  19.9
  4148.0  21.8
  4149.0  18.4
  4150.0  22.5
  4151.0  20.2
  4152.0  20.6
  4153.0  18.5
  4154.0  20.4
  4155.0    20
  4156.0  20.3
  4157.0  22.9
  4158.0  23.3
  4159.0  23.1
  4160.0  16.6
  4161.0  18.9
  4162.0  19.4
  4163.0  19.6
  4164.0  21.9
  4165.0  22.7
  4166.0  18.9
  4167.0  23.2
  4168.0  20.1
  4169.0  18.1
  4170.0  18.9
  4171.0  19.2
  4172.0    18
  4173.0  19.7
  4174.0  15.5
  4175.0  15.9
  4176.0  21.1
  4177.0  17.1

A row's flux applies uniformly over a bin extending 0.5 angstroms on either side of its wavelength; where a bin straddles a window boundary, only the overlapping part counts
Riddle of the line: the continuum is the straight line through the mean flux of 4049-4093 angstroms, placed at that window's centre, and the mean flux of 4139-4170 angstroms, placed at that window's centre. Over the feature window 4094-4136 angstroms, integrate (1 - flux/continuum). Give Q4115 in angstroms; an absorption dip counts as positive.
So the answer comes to 4.1 angstroms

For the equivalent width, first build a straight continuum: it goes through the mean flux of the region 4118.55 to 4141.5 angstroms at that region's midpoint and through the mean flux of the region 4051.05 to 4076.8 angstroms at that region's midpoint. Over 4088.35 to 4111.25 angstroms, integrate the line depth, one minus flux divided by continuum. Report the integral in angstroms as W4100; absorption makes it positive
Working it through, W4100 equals 2.8 angstroms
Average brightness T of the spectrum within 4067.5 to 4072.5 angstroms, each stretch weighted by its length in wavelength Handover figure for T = 19.8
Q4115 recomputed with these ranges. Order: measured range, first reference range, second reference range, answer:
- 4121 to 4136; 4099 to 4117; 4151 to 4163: 0.20 angstroms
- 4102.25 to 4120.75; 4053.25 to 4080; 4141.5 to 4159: 1.73 angstroms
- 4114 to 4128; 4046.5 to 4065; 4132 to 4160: 1.36 angstroms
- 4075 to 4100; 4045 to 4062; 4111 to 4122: 1.38 angstroms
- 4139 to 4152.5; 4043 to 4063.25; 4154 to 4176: -0.67 angstroms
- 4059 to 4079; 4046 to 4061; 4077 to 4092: -0.74 angstroms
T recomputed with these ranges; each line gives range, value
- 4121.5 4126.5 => 19.6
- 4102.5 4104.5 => 15.5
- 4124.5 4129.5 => 16.9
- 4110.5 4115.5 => 20.2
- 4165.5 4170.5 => 19.8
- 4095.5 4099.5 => 15.7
